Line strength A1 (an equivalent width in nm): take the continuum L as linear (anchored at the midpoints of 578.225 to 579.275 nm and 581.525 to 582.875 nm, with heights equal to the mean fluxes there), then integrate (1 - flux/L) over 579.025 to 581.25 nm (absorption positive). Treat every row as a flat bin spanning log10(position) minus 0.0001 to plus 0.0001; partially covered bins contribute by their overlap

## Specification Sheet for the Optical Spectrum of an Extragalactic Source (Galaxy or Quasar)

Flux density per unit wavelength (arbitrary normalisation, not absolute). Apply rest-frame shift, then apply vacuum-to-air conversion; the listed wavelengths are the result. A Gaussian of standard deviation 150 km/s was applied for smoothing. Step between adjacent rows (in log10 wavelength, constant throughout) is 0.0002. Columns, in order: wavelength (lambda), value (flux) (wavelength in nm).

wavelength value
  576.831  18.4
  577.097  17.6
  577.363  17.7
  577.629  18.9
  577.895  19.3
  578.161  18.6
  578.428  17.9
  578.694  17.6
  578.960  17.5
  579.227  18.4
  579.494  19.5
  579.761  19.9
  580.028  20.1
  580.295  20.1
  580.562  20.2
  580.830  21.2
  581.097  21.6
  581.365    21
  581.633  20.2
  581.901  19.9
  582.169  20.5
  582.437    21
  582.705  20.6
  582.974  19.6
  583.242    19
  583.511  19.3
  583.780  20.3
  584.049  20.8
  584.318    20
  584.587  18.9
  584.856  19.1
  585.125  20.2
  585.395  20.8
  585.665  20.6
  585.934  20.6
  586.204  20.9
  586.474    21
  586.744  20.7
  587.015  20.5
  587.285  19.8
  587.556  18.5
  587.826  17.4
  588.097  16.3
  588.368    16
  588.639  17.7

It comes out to -0.14 nm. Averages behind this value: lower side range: 17.9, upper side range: 20.4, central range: 20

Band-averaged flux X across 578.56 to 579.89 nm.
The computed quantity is 18.6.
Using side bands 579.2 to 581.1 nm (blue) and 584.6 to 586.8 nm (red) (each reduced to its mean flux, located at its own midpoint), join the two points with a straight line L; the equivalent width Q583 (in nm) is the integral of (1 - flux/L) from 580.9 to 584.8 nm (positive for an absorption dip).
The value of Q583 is 0.01 nm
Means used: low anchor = 20.1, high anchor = 20.4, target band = 20.2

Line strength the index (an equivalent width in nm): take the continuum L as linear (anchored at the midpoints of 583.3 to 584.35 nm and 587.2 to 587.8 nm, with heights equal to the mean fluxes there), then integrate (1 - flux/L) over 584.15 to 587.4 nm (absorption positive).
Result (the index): -0.15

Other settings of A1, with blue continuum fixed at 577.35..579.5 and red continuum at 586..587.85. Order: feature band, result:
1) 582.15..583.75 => -0.06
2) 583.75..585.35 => -0.03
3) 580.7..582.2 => -0.14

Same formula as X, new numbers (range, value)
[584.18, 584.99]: 19.4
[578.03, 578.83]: 18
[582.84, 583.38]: 19.3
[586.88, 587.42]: 20.2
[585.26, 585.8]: 20.7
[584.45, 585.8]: 19.9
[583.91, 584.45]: 20.4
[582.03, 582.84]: 20.7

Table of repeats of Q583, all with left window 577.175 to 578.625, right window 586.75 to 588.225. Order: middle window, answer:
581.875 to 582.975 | -0.113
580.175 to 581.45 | -0.160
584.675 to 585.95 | -0.106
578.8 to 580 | -0.030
